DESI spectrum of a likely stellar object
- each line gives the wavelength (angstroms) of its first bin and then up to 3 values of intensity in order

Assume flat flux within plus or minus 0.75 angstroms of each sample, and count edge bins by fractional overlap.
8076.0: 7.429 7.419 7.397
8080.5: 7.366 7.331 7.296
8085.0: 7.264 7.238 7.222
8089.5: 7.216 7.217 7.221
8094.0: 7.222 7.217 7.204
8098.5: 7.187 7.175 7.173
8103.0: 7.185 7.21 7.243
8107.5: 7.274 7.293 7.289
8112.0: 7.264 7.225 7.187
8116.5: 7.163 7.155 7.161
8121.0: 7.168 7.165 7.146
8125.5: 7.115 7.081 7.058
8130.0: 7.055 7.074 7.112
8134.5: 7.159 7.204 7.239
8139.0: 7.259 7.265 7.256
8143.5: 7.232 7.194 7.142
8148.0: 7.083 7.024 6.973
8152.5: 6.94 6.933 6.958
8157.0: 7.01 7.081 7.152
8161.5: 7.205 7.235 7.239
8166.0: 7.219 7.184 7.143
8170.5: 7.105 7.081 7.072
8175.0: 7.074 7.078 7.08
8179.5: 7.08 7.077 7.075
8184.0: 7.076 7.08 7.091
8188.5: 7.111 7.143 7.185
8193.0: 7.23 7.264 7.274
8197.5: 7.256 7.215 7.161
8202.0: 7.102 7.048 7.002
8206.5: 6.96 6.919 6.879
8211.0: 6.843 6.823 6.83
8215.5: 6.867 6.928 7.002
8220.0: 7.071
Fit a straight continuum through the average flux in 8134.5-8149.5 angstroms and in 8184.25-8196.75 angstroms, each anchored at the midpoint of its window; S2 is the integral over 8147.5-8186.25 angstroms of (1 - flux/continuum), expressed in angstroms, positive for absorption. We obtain 0.5 angstroms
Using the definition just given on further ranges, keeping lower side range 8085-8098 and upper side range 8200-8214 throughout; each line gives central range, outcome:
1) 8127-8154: -0.06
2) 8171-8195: -0.33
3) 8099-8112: -0.08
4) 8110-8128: -0.04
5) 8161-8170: -0.19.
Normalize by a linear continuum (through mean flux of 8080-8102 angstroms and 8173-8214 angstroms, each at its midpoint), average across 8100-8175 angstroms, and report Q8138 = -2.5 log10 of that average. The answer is 0.002 mag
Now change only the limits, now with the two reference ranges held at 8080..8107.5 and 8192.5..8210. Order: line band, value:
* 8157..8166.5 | 0.00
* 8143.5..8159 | 0.02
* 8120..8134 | 0.01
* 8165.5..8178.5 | 0.00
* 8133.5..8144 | -0.01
